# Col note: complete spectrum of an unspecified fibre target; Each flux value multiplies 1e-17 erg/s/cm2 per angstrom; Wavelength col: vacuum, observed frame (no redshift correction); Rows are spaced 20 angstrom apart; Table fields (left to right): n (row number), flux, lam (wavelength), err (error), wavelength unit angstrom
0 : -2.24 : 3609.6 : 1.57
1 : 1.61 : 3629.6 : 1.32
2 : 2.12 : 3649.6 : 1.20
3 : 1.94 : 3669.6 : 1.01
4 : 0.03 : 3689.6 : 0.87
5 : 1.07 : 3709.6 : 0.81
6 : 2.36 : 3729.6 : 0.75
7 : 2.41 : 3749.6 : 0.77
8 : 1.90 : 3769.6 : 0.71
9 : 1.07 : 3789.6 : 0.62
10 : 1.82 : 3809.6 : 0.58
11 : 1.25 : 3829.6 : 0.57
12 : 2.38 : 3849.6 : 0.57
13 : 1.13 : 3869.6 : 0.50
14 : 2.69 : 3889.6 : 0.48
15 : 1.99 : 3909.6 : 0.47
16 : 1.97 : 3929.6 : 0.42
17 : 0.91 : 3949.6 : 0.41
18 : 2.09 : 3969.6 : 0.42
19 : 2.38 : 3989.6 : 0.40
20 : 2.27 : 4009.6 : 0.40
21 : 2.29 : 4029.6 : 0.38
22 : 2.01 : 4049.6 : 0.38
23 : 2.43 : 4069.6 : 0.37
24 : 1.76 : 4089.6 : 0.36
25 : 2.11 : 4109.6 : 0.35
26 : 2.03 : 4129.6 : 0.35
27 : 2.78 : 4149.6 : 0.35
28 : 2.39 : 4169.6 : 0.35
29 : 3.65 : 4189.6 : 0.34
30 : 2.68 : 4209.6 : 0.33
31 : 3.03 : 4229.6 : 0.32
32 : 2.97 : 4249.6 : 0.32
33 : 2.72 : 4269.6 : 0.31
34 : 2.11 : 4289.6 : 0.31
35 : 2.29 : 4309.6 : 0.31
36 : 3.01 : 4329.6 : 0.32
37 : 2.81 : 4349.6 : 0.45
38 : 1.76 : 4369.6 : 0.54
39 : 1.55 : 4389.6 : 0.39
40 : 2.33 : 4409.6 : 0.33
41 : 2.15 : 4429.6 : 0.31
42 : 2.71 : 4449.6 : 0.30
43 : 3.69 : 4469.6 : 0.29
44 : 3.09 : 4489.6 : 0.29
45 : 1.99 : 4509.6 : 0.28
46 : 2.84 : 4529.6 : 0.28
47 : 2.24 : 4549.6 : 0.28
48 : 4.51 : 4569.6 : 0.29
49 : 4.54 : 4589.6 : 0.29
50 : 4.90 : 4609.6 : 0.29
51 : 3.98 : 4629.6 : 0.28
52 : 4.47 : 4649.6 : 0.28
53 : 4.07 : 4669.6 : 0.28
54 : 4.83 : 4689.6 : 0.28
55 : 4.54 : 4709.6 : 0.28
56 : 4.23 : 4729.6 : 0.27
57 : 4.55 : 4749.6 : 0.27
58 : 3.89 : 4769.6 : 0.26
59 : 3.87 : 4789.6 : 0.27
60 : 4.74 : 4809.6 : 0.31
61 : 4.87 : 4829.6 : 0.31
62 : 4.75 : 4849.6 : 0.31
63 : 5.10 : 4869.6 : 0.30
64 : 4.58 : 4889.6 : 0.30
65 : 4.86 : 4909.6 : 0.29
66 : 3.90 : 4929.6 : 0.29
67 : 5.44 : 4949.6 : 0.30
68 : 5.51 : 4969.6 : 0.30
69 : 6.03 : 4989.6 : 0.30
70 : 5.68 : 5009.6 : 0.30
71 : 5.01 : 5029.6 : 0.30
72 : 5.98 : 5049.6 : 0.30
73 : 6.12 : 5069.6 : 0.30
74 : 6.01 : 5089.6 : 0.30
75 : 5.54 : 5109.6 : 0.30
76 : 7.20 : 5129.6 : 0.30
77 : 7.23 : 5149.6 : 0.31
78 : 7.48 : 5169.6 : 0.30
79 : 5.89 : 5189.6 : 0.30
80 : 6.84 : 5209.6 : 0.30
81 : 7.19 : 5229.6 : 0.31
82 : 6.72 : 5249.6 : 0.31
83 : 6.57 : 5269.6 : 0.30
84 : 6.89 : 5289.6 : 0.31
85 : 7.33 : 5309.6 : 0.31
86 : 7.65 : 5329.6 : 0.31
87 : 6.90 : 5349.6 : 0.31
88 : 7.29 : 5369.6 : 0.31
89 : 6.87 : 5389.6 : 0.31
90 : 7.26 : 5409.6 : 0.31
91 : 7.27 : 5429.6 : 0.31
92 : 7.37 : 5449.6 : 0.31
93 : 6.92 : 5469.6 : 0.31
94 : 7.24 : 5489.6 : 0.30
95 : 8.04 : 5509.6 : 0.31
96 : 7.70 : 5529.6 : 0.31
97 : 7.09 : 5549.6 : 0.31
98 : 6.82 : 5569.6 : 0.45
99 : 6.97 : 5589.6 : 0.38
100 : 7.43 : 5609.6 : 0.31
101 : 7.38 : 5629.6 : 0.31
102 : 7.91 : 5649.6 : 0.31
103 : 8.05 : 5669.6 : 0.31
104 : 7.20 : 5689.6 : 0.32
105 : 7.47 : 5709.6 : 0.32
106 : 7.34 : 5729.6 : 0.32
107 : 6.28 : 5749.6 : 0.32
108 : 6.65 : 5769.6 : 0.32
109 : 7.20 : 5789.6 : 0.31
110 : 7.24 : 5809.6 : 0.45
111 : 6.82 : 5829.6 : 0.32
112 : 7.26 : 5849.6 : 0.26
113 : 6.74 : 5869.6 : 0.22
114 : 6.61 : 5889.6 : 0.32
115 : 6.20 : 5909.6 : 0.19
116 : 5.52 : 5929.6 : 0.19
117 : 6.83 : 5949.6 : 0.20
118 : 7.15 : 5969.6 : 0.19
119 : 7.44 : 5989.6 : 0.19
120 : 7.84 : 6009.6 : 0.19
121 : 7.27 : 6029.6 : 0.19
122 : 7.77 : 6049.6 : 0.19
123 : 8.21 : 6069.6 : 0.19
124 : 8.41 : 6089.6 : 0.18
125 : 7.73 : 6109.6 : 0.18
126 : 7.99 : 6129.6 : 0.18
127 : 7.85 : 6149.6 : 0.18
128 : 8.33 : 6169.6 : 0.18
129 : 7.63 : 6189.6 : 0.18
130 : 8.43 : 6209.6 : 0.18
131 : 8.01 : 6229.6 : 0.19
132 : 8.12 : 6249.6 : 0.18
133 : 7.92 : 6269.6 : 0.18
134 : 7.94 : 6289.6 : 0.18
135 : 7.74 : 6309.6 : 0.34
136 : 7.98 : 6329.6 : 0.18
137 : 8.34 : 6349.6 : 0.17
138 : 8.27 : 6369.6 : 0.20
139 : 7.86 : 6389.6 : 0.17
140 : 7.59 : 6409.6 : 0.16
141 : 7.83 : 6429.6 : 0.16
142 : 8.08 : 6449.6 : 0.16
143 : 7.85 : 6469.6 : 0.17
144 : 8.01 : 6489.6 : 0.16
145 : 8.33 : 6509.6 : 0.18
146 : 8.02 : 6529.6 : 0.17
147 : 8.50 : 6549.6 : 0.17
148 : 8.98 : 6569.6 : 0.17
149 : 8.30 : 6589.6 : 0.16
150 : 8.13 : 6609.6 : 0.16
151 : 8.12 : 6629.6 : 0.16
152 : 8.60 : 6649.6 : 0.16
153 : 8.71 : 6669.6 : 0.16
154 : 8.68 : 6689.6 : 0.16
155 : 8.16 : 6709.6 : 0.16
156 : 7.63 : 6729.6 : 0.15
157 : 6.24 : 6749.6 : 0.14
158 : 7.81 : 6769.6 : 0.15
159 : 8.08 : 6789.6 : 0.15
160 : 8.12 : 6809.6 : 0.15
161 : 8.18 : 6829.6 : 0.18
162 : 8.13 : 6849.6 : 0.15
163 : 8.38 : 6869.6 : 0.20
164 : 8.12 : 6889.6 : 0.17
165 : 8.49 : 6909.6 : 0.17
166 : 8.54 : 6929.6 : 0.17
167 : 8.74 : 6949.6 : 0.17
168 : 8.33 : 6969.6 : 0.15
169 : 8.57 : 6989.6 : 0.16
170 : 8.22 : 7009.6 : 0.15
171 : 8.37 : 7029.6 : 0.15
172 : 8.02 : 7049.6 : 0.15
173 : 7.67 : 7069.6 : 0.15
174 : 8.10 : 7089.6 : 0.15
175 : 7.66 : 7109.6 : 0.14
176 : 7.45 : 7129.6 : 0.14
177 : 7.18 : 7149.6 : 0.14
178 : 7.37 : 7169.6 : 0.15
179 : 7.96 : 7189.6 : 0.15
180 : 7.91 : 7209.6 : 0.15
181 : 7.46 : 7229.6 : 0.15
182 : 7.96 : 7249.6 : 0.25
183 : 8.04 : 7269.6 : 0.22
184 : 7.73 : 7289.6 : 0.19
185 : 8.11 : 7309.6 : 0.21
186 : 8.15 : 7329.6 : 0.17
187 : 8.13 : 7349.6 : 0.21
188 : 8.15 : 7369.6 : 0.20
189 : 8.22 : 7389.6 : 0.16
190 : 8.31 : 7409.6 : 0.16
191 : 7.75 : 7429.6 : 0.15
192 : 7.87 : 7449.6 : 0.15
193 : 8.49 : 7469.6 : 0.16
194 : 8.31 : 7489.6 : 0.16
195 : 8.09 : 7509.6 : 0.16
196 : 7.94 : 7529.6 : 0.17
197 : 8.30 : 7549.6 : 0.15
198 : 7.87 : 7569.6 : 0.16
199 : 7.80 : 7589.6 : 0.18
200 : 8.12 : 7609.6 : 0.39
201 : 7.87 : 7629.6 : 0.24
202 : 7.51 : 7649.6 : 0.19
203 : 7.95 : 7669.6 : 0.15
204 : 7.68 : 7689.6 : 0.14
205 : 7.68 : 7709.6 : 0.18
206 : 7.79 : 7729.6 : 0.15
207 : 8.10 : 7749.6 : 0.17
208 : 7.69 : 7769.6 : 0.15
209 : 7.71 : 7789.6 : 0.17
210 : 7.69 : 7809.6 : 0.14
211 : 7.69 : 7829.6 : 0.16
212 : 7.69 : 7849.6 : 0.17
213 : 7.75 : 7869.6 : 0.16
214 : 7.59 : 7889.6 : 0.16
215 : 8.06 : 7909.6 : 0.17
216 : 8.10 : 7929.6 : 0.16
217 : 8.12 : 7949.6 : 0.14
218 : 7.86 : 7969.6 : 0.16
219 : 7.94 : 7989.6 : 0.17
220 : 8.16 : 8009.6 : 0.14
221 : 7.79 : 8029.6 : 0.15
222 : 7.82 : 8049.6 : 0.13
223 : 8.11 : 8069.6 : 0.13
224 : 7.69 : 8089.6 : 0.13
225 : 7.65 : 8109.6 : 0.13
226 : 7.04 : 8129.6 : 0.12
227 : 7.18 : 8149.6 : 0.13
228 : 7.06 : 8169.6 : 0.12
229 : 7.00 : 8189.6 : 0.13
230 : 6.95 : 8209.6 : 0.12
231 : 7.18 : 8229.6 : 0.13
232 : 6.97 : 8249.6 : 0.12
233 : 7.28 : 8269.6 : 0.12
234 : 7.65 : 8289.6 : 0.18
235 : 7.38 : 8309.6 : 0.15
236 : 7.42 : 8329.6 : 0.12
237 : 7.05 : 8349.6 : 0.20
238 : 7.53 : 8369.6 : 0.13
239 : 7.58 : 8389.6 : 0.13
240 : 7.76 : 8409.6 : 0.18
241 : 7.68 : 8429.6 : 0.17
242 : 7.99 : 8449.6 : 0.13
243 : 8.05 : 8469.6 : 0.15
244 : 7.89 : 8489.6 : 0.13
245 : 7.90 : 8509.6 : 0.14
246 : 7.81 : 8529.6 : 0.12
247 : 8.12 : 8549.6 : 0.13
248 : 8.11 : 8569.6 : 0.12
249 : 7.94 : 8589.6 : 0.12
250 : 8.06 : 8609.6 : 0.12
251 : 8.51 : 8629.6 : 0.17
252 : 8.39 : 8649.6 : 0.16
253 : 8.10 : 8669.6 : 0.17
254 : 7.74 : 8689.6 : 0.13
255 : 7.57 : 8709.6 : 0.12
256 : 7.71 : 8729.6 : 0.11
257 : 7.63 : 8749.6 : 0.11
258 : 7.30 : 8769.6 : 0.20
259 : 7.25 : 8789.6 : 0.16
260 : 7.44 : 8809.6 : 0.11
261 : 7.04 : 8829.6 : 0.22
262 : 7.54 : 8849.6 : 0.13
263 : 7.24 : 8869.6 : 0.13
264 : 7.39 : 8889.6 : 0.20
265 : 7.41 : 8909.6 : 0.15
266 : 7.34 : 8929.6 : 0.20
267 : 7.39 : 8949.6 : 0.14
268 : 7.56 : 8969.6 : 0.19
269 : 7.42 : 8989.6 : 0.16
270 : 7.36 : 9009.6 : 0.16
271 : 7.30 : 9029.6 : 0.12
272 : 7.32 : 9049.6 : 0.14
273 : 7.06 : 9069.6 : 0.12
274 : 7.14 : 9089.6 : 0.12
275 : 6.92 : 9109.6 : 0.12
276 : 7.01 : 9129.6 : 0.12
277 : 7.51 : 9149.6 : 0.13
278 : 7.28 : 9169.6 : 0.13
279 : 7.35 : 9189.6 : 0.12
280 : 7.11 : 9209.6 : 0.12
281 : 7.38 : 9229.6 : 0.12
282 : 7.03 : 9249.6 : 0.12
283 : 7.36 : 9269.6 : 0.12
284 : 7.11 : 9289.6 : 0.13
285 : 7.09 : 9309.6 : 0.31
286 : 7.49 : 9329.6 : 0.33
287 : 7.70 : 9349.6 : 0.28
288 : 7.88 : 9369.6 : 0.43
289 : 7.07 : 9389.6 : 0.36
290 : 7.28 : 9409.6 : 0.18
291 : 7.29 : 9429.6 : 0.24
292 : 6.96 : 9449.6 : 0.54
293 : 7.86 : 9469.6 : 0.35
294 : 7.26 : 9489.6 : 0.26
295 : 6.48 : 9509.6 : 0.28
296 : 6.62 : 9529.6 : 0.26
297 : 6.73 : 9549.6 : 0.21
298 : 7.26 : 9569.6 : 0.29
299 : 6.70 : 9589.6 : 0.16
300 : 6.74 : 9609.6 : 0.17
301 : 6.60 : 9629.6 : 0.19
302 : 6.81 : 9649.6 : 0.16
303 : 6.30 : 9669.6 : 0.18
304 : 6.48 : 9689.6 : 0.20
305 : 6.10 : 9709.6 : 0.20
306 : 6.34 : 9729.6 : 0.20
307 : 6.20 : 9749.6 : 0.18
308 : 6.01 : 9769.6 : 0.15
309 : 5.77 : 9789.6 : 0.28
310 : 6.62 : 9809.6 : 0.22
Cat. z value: 0.145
